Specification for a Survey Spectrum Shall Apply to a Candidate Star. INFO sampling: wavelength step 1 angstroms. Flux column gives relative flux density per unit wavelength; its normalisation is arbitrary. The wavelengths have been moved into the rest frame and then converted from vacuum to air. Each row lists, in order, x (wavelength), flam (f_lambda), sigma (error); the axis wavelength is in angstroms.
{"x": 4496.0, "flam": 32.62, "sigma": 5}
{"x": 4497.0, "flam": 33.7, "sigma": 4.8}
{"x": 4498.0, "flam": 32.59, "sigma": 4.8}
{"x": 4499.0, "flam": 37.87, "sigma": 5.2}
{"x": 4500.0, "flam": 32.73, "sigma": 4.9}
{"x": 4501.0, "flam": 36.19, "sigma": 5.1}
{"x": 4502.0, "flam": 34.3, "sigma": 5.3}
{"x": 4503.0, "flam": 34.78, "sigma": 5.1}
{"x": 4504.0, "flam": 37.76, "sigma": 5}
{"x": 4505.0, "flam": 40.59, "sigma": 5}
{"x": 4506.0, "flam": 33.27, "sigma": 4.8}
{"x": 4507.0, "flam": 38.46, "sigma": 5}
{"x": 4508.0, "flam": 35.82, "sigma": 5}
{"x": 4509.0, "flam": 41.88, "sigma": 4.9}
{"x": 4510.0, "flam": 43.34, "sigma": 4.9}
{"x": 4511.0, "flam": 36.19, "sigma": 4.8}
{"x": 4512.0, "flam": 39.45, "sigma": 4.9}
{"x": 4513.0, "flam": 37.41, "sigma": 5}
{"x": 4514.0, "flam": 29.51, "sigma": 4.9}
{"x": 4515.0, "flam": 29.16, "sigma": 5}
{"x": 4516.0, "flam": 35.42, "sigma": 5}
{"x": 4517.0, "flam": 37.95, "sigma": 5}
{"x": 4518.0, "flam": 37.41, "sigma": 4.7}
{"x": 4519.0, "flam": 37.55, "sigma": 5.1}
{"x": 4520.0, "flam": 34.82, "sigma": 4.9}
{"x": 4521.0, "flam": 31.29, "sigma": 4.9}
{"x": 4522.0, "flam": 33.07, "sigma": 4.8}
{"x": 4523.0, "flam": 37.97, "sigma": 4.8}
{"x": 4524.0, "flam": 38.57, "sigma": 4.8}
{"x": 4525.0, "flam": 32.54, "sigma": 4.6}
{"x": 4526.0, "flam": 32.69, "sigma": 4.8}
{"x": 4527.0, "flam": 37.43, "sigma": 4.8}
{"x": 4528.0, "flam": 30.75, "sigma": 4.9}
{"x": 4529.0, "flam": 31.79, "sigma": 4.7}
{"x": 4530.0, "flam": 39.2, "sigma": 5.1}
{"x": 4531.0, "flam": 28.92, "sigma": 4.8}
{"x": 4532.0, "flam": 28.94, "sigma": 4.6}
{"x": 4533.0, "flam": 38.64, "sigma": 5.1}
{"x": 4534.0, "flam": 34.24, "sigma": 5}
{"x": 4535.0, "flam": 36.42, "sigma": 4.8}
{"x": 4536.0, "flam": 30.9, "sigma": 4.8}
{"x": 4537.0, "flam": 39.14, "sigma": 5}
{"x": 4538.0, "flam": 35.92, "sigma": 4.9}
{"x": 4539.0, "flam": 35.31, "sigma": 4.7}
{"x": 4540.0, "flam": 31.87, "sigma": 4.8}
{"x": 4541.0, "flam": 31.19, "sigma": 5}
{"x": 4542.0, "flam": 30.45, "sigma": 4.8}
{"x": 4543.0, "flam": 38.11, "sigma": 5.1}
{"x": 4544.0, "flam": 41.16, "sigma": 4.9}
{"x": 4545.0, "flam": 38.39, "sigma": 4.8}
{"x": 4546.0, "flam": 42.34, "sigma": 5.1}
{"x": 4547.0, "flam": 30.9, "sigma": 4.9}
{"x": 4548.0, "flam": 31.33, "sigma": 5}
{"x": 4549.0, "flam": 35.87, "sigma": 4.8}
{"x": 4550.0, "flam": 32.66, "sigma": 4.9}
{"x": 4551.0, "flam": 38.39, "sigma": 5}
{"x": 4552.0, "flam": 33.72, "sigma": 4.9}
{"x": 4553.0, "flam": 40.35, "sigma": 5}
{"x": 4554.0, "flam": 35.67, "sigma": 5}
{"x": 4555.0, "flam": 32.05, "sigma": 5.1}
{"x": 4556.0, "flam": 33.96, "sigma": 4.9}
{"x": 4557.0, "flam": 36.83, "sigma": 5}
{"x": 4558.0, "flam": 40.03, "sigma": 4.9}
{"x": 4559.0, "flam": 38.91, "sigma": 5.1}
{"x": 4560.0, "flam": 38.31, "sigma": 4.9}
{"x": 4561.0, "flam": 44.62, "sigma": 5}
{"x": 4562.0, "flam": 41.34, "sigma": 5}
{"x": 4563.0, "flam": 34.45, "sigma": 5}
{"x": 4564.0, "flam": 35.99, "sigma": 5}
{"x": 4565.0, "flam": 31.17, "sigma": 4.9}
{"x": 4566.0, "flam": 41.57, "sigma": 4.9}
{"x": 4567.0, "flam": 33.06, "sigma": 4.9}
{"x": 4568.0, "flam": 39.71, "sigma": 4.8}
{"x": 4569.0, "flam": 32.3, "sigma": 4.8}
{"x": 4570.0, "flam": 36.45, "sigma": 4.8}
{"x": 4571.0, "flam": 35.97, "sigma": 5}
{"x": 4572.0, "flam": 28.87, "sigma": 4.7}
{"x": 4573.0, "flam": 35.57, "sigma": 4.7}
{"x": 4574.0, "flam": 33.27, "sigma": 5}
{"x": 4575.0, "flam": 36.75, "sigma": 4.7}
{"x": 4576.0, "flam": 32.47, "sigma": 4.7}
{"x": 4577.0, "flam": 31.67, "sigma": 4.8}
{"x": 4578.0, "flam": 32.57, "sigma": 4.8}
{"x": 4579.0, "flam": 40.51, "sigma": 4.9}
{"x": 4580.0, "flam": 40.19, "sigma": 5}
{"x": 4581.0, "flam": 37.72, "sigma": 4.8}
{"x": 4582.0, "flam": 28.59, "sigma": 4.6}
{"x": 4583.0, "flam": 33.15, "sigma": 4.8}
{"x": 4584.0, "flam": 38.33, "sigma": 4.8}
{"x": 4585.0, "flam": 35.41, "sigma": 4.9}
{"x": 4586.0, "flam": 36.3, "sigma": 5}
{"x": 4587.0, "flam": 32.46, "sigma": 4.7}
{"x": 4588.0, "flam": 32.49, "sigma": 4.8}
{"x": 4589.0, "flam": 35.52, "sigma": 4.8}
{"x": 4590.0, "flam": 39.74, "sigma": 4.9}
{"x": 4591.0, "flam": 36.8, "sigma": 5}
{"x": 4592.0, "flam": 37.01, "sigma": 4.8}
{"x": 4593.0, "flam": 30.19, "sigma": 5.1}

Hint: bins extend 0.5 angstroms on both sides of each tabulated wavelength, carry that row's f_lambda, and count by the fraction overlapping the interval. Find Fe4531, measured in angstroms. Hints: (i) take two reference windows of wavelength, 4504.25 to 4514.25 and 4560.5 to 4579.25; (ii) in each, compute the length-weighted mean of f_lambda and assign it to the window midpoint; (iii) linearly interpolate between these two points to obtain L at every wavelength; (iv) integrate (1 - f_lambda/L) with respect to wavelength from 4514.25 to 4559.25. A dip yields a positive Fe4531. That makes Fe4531 2.1 angstroms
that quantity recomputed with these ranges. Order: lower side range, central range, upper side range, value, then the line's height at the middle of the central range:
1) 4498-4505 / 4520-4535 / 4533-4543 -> 0.3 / 34.8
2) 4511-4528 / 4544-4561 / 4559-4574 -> -0.3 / 36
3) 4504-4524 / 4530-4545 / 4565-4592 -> 0.6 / 36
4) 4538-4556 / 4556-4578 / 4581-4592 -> -0.5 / 35.2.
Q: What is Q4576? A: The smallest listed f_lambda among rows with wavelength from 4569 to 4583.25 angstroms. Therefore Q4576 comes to 28.59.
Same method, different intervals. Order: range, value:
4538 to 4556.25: 30.45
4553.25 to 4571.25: 31.17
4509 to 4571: 28.92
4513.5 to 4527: 29.16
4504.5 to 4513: 33.27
